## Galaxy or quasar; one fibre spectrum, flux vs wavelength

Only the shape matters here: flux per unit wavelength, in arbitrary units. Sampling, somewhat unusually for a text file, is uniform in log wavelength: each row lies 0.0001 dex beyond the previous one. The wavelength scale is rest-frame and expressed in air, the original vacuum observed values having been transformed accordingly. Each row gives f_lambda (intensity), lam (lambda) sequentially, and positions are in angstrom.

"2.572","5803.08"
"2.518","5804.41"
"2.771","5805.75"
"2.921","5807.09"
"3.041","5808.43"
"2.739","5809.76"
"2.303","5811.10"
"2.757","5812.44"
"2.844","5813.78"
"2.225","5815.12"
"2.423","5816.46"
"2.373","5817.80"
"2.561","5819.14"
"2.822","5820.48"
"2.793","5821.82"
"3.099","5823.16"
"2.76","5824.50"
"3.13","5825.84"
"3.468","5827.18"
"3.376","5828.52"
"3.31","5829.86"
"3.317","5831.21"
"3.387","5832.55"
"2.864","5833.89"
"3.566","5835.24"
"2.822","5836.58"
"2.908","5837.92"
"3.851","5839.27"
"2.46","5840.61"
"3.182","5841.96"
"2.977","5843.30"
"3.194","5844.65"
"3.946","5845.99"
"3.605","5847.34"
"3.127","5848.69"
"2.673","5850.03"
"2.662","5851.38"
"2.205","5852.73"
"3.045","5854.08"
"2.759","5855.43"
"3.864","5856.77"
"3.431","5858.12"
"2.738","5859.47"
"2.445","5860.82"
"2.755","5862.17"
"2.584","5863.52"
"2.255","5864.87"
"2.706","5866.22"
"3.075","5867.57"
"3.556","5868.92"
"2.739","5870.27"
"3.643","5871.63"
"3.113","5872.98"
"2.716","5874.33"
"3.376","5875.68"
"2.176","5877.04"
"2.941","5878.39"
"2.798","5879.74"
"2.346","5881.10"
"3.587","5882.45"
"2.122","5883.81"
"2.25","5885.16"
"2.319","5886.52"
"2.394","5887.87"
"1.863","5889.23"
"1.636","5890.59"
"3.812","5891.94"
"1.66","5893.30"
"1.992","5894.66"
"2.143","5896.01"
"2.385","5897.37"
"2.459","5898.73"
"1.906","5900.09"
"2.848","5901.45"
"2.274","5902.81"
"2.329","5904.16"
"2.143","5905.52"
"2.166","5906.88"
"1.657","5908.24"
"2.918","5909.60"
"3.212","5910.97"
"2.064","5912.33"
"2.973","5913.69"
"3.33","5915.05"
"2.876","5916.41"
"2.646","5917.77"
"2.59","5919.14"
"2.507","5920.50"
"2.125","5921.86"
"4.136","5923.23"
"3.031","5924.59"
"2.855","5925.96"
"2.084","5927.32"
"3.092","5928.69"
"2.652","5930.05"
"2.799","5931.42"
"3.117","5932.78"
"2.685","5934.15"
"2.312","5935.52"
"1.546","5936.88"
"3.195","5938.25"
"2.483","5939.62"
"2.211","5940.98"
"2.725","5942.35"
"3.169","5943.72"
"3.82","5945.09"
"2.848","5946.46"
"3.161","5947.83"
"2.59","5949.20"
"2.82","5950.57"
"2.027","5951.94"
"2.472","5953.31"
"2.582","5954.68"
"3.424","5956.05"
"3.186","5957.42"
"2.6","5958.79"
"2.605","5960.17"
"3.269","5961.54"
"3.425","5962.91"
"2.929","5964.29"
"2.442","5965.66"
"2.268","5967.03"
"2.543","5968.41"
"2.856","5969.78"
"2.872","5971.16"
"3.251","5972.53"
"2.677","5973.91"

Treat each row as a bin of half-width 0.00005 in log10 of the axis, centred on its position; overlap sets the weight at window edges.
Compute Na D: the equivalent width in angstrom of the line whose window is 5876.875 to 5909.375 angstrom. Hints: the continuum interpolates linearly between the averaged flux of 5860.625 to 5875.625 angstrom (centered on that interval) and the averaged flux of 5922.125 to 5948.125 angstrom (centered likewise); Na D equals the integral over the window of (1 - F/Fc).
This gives 5.9 angstrom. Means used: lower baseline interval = 2.91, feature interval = 2.35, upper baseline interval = 2.82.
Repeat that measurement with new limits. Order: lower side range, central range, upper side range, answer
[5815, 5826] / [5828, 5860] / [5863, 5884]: -4.2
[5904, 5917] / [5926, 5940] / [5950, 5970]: 0.3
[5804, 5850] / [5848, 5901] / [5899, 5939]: 2.4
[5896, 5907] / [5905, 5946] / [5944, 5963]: -2.0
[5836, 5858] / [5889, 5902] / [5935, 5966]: 2.9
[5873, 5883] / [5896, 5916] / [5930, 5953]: 2.3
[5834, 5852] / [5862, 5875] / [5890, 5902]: -0.9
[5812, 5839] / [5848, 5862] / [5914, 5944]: 0.0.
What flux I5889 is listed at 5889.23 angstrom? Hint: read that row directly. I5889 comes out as 1.863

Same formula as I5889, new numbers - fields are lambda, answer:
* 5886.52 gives 2.319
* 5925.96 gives 2.855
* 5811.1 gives 2.303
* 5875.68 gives 3.376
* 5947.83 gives 3.161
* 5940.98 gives 2.211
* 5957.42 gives 3.186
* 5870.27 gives 2.739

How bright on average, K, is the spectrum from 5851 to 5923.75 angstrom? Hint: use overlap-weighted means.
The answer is 2.65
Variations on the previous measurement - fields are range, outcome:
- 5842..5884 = 2.95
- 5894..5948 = 2.63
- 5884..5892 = 2.25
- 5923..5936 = 2.84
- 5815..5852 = 3.04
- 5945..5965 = 2.89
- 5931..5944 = 2.6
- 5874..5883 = 2.84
